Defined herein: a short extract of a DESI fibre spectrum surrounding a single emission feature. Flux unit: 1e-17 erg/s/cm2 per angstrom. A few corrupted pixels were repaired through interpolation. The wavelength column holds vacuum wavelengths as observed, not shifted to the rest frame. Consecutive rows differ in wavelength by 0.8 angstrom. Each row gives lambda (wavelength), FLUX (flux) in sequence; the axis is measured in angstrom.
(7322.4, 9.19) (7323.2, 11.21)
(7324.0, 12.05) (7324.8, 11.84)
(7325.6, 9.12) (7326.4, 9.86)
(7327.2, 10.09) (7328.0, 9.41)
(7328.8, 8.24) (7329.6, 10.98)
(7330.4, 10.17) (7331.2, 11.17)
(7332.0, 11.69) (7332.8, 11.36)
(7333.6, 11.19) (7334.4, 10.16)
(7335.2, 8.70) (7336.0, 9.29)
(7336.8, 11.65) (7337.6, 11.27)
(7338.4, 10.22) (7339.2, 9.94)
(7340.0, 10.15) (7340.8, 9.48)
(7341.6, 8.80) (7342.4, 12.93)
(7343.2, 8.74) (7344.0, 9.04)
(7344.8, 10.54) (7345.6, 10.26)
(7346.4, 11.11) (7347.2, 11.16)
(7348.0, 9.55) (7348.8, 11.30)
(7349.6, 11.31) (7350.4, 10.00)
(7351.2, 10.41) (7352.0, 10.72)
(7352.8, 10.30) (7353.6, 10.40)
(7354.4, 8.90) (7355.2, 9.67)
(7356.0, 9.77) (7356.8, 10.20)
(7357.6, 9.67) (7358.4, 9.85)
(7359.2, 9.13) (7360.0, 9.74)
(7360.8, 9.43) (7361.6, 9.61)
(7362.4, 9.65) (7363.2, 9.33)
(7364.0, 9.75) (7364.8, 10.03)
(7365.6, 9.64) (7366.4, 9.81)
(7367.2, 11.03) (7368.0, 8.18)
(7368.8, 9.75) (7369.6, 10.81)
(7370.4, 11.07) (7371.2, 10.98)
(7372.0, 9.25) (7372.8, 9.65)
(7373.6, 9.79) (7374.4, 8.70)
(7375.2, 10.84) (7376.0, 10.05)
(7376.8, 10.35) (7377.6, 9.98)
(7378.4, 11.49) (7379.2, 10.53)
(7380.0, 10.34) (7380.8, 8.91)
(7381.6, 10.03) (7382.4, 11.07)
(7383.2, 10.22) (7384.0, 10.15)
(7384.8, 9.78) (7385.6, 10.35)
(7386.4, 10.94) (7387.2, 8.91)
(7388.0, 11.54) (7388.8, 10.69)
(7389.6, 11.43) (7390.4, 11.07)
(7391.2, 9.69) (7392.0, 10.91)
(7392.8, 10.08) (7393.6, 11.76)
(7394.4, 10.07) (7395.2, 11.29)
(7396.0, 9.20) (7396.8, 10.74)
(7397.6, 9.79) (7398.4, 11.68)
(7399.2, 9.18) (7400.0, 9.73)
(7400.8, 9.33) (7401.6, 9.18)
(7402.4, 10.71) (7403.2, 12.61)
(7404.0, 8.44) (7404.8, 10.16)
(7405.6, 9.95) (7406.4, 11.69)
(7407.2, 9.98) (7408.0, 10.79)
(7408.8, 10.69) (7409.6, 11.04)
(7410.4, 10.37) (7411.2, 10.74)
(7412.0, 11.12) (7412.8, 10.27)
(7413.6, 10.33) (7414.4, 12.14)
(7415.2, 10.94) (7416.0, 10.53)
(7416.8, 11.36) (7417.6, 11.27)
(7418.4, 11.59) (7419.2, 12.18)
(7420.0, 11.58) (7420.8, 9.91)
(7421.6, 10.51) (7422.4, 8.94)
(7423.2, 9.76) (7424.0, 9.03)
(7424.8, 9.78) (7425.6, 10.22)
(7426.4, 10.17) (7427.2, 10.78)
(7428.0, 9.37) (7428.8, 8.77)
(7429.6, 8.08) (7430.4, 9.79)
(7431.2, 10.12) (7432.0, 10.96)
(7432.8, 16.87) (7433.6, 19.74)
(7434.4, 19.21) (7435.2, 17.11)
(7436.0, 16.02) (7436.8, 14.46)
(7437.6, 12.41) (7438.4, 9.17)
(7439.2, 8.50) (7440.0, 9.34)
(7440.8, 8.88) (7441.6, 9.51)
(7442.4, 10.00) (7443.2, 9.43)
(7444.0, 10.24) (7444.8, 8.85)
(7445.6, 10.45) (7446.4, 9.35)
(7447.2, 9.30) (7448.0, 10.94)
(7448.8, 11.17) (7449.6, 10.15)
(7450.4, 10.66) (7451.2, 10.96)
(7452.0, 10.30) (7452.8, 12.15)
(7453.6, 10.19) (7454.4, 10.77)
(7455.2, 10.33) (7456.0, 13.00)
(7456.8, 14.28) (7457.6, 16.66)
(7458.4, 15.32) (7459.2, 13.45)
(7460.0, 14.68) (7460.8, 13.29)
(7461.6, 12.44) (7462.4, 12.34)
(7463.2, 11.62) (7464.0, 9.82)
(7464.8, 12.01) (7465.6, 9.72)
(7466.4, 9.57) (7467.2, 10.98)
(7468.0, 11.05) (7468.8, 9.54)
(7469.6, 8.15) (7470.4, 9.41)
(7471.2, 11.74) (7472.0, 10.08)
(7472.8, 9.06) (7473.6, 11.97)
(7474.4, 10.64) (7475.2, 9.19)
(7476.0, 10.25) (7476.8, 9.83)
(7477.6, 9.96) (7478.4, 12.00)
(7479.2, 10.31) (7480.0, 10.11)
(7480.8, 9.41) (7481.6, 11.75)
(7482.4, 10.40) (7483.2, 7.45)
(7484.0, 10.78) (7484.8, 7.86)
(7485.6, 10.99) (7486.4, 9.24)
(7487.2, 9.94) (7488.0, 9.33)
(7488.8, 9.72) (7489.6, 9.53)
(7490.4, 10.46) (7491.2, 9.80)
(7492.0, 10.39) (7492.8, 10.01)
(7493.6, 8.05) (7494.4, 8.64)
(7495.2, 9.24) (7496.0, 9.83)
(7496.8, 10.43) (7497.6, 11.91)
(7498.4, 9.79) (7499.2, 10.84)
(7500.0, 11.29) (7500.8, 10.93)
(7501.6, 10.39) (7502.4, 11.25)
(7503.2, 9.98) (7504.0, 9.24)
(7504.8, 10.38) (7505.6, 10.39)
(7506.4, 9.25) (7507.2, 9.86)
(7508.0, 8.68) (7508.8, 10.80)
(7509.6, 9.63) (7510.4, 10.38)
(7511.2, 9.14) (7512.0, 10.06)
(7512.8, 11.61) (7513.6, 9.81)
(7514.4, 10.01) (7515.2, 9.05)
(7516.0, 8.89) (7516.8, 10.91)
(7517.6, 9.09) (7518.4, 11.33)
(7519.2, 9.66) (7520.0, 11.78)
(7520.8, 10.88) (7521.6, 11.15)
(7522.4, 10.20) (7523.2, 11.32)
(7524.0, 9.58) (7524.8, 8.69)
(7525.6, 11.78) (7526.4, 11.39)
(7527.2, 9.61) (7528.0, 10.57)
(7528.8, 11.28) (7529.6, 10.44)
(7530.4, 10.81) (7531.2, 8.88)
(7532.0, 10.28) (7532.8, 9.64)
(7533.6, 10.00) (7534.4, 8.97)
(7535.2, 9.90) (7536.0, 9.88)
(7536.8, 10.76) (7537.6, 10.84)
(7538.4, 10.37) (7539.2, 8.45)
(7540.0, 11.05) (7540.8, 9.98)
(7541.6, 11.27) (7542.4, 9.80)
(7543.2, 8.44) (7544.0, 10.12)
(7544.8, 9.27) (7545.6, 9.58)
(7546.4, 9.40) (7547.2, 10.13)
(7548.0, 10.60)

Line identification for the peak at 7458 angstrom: [N II]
